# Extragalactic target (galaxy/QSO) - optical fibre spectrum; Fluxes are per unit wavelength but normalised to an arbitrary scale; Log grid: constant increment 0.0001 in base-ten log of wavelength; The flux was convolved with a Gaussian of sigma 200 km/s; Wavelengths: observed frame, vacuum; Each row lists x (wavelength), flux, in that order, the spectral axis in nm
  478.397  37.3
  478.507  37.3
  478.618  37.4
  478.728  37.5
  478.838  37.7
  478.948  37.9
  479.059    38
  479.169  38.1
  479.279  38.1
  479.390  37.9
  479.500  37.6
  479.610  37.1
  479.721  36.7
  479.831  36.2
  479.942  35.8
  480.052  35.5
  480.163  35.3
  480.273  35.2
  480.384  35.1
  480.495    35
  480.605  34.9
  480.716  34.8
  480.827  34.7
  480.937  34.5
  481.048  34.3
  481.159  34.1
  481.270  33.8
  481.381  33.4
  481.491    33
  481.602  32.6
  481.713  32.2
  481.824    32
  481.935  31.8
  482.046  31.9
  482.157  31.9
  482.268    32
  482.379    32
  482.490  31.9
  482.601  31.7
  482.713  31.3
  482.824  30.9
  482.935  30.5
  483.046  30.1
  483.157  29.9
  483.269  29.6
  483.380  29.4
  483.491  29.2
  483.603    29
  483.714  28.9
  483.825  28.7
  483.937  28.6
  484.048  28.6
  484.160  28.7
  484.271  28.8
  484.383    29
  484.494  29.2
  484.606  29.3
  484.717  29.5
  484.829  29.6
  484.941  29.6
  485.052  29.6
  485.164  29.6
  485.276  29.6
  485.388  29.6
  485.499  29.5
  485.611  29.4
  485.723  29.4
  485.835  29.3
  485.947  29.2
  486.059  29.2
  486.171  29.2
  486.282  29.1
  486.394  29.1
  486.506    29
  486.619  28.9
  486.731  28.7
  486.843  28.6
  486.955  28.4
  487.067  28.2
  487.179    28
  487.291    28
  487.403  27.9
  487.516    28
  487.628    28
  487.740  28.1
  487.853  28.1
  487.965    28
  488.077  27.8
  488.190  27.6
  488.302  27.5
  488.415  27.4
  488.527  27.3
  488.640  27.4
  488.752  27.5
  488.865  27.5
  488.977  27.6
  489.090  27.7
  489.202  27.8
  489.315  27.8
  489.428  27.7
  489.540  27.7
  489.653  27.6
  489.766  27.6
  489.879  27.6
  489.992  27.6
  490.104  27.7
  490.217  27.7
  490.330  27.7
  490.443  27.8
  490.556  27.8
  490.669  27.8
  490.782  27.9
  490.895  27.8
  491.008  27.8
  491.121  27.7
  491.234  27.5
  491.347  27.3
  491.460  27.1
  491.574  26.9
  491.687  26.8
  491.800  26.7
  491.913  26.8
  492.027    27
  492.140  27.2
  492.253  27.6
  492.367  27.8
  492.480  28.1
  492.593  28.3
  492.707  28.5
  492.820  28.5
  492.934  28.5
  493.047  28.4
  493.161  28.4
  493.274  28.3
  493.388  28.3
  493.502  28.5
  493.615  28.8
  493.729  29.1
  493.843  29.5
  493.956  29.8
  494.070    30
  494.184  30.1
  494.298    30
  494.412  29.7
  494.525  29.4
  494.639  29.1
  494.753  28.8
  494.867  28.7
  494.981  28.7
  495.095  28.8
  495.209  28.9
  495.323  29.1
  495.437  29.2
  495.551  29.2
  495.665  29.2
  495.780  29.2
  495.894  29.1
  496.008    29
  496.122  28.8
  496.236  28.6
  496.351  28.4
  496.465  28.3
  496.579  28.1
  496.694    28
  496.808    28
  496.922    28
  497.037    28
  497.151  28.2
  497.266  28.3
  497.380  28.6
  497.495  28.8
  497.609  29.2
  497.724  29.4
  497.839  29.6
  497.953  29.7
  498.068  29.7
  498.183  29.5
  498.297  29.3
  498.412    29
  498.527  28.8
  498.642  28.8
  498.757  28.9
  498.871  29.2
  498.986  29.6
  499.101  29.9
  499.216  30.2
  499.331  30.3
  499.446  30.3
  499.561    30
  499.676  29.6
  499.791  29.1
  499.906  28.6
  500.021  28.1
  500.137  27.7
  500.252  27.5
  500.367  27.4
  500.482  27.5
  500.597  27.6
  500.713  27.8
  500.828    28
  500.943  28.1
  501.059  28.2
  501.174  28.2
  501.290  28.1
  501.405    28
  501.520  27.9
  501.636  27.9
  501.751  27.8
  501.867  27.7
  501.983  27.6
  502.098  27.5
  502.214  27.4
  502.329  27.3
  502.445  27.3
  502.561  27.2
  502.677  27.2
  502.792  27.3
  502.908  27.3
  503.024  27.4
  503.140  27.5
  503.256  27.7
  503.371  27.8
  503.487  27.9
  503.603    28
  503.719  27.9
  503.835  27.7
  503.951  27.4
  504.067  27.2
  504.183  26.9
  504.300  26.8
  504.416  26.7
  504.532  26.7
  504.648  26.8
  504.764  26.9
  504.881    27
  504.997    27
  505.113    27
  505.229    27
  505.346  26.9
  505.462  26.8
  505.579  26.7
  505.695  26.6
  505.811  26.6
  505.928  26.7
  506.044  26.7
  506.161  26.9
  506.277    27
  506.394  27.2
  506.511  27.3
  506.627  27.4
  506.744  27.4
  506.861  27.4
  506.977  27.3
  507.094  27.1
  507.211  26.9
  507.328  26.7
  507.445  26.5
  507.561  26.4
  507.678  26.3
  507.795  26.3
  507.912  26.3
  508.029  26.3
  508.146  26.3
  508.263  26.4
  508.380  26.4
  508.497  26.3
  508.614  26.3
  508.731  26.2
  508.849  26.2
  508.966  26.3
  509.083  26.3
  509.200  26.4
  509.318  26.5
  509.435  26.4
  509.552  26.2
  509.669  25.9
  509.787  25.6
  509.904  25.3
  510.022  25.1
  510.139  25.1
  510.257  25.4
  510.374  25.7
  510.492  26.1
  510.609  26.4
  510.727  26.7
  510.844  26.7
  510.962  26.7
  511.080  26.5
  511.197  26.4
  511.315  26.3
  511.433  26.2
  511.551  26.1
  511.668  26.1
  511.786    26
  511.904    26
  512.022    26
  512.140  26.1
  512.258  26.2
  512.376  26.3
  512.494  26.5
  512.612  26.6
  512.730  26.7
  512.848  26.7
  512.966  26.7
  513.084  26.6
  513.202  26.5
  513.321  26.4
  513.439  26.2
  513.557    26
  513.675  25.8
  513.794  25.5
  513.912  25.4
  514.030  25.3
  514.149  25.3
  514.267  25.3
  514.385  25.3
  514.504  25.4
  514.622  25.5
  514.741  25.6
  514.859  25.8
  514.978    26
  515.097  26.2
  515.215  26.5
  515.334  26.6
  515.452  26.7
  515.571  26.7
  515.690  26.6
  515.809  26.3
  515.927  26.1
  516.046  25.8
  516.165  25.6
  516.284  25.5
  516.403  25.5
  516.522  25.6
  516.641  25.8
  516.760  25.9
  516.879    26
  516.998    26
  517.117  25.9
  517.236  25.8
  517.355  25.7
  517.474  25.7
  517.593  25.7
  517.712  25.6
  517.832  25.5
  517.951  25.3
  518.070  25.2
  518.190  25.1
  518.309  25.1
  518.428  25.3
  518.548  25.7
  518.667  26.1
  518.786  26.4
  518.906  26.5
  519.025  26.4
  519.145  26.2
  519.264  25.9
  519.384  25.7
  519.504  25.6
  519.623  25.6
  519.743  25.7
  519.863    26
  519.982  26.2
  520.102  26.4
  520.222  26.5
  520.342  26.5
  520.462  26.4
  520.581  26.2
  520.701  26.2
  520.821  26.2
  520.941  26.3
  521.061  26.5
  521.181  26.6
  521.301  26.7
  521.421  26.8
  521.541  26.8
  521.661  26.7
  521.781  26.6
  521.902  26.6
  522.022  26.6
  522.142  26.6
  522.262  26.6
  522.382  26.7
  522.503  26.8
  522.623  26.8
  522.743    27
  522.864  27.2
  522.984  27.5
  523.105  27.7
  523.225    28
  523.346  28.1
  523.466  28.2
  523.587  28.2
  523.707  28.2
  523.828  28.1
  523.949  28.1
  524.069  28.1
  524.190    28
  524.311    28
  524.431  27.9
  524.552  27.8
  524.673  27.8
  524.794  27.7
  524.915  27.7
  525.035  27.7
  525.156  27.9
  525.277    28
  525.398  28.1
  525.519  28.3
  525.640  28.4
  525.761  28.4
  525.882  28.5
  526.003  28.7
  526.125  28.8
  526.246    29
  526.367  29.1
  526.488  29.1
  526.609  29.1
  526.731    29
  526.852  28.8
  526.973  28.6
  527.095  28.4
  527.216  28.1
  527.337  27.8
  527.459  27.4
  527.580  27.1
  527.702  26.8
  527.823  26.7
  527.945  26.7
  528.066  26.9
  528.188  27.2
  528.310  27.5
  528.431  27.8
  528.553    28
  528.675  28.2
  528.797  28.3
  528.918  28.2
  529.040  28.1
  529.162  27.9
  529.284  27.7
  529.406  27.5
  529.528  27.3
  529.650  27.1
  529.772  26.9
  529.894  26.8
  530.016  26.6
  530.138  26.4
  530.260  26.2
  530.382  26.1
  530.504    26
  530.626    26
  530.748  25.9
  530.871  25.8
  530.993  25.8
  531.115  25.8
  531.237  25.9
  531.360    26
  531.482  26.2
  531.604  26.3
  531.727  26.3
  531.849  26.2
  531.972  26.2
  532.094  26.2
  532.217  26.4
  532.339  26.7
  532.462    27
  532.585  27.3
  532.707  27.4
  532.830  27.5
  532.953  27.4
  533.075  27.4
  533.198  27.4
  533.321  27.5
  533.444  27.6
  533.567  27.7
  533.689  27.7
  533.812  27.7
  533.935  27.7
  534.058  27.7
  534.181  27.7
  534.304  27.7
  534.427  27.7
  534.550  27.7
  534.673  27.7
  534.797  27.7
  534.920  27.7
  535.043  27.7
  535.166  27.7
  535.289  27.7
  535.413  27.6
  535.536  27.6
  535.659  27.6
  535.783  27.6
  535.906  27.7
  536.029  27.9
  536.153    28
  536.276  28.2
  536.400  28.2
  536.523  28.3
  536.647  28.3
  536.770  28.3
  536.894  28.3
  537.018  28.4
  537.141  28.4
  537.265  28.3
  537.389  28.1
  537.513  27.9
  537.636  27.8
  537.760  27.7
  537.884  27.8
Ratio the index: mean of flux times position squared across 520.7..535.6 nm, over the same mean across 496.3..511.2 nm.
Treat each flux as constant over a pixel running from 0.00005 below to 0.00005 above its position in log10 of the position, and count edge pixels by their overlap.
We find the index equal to 1.10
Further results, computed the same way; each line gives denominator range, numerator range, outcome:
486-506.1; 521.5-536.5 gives 1.11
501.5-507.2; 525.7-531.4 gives 1.11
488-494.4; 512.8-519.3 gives 1.02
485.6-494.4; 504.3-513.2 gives 1.01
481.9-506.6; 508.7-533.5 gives 1.05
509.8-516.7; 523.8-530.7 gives 1.13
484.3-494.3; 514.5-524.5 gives 1.05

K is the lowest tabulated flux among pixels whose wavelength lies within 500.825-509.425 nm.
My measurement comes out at 26.2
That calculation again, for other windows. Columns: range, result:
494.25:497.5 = 28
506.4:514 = 25.1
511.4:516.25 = 25.3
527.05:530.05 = 26.6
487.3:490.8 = 27.3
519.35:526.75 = 25.6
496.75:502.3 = 27.4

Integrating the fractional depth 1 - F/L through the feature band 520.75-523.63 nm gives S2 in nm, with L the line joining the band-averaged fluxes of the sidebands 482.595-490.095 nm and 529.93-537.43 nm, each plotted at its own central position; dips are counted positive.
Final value 0.06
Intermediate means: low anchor 28.7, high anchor 27.2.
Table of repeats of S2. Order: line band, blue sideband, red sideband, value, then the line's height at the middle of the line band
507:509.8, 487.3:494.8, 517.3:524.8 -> 0.09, 27.2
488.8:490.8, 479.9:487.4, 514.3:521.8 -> 0.15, 30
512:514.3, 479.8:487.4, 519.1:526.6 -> 0.17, 28.2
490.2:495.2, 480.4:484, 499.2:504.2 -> 0.25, 29.8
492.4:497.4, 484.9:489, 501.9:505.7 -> -0.16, 27.9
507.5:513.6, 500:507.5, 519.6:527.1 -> 0.26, 27.4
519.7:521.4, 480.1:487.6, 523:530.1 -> 0.12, 28.3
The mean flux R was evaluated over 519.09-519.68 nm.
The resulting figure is 25.8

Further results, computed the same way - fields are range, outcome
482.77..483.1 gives 30.5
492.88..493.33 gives 28.4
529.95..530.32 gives 26.4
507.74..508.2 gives 26.3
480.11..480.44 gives 35.2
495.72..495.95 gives 29.1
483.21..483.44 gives 29.5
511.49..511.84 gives 26.1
